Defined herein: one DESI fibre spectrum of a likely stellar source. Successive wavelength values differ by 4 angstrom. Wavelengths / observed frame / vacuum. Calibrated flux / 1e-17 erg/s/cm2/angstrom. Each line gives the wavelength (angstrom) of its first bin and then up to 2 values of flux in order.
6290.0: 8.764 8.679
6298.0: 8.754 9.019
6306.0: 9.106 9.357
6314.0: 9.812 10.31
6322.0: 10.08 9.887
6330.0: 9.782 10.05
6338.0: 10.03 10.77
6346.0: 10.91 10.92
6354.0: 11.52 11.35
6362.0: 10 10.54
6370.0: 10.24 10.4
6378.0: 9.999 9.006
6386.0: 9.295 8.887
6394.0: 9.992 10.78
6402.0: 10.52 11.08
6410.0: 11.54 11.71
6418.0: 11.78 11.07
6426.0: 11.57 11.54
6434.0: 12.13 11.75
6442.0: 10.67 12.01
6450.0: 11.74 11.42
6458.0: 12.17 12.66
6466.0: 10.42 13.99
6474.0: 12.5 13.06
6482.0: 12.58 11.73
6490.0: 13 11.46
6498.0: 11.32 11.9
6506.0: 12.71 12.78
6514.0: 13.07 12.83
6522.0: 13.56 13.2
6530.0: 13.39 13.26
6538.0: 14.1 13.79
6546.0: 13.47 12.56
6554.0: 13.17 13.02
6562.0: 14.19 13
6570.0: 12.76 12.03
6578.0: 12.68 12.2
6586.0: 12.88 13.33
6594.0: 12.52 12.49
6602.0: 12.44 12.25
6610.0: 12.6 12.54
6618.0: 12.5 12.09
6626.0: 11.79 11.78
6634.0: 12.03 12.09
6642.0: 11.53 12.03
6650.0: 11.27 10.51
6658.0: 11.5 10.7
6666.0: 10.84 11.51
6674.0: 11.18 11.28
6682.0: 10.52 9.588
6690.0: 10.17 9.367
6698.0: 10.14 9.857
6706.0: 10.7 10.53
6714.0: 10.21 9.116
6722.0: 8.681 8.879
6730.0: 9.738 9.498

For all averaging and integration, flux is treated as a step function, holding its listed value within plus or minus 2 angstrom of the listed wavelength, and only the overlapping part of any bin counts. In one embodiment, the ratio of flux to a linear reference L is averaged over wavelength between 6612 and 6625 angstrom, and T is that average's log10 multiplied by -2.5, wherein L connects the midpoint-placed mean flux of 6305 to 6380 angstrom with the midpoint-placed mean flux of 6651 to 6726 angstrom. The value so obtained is -0.19 mag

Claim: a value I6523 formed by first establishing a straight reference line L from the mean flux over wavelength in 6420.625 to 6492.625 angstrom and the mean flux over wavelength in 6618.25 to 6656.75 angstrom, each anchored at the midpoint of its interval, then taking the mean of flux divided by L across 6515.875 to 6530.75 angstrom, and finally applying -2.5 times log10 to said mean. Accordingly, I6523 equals -0.115 mag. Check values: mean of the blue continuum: 12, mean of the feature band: 13.2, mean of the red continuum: 11.7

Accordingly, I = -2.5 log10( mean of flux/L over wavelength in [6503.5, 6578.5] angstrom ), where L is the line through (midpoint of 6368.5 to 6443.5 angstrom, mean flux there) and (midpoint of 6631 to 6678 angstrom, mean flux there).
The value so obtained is -0.18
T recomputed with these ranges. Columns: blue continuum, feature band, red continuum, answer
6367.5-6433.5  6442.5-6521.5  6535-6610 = -0.05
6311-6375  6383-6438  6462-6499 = 0.04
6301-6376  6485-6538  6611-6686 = -0.16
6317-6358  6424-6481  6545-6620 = -0.04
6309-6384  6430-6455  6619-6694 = -0.10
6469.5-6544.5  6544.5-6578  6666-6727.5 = -0.08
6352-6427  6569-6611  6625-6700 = -0.15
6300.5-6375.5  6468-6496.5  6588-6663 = -0.14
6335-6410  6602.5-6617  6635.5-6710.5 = -0.16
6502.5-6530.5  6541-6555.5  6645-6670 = -0.05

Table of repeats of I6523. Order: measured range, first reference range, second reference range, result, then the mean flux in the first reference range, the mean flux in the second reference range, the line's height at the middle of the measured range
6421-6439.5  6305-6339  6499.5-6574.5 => -0.01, 9.84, 13.1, 11.5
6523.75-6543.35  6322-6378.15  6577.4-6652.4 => -0.16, 10.5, 12.2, 11.7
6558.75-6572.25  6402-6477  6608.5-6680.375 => -0.14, 11.7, 11.6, 11.7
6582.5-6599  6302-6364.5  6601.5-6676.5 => -0.11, 10.2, 11.7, 11.5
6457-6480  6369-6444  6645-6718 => -0.17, 10.7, 10.6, 10.7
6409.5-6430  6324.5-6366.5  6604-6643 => -0.06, 10.5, 12.1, 11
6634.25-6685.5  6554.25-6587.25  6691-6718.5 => -0.02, 12.9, 10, 11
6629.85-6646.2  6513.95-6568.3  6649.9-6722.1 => -0.05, 13.3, 10.4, 11.4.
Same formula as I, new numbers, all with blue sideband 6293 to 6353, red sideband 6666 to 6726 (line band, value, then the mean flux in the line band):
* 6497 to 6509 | -0.20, 12.1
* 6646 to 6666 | -0.10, 11.1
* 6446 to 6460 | -0.18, 11.8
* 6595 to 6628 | -0.22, 12.3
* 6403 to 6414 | -0.14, 11.3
